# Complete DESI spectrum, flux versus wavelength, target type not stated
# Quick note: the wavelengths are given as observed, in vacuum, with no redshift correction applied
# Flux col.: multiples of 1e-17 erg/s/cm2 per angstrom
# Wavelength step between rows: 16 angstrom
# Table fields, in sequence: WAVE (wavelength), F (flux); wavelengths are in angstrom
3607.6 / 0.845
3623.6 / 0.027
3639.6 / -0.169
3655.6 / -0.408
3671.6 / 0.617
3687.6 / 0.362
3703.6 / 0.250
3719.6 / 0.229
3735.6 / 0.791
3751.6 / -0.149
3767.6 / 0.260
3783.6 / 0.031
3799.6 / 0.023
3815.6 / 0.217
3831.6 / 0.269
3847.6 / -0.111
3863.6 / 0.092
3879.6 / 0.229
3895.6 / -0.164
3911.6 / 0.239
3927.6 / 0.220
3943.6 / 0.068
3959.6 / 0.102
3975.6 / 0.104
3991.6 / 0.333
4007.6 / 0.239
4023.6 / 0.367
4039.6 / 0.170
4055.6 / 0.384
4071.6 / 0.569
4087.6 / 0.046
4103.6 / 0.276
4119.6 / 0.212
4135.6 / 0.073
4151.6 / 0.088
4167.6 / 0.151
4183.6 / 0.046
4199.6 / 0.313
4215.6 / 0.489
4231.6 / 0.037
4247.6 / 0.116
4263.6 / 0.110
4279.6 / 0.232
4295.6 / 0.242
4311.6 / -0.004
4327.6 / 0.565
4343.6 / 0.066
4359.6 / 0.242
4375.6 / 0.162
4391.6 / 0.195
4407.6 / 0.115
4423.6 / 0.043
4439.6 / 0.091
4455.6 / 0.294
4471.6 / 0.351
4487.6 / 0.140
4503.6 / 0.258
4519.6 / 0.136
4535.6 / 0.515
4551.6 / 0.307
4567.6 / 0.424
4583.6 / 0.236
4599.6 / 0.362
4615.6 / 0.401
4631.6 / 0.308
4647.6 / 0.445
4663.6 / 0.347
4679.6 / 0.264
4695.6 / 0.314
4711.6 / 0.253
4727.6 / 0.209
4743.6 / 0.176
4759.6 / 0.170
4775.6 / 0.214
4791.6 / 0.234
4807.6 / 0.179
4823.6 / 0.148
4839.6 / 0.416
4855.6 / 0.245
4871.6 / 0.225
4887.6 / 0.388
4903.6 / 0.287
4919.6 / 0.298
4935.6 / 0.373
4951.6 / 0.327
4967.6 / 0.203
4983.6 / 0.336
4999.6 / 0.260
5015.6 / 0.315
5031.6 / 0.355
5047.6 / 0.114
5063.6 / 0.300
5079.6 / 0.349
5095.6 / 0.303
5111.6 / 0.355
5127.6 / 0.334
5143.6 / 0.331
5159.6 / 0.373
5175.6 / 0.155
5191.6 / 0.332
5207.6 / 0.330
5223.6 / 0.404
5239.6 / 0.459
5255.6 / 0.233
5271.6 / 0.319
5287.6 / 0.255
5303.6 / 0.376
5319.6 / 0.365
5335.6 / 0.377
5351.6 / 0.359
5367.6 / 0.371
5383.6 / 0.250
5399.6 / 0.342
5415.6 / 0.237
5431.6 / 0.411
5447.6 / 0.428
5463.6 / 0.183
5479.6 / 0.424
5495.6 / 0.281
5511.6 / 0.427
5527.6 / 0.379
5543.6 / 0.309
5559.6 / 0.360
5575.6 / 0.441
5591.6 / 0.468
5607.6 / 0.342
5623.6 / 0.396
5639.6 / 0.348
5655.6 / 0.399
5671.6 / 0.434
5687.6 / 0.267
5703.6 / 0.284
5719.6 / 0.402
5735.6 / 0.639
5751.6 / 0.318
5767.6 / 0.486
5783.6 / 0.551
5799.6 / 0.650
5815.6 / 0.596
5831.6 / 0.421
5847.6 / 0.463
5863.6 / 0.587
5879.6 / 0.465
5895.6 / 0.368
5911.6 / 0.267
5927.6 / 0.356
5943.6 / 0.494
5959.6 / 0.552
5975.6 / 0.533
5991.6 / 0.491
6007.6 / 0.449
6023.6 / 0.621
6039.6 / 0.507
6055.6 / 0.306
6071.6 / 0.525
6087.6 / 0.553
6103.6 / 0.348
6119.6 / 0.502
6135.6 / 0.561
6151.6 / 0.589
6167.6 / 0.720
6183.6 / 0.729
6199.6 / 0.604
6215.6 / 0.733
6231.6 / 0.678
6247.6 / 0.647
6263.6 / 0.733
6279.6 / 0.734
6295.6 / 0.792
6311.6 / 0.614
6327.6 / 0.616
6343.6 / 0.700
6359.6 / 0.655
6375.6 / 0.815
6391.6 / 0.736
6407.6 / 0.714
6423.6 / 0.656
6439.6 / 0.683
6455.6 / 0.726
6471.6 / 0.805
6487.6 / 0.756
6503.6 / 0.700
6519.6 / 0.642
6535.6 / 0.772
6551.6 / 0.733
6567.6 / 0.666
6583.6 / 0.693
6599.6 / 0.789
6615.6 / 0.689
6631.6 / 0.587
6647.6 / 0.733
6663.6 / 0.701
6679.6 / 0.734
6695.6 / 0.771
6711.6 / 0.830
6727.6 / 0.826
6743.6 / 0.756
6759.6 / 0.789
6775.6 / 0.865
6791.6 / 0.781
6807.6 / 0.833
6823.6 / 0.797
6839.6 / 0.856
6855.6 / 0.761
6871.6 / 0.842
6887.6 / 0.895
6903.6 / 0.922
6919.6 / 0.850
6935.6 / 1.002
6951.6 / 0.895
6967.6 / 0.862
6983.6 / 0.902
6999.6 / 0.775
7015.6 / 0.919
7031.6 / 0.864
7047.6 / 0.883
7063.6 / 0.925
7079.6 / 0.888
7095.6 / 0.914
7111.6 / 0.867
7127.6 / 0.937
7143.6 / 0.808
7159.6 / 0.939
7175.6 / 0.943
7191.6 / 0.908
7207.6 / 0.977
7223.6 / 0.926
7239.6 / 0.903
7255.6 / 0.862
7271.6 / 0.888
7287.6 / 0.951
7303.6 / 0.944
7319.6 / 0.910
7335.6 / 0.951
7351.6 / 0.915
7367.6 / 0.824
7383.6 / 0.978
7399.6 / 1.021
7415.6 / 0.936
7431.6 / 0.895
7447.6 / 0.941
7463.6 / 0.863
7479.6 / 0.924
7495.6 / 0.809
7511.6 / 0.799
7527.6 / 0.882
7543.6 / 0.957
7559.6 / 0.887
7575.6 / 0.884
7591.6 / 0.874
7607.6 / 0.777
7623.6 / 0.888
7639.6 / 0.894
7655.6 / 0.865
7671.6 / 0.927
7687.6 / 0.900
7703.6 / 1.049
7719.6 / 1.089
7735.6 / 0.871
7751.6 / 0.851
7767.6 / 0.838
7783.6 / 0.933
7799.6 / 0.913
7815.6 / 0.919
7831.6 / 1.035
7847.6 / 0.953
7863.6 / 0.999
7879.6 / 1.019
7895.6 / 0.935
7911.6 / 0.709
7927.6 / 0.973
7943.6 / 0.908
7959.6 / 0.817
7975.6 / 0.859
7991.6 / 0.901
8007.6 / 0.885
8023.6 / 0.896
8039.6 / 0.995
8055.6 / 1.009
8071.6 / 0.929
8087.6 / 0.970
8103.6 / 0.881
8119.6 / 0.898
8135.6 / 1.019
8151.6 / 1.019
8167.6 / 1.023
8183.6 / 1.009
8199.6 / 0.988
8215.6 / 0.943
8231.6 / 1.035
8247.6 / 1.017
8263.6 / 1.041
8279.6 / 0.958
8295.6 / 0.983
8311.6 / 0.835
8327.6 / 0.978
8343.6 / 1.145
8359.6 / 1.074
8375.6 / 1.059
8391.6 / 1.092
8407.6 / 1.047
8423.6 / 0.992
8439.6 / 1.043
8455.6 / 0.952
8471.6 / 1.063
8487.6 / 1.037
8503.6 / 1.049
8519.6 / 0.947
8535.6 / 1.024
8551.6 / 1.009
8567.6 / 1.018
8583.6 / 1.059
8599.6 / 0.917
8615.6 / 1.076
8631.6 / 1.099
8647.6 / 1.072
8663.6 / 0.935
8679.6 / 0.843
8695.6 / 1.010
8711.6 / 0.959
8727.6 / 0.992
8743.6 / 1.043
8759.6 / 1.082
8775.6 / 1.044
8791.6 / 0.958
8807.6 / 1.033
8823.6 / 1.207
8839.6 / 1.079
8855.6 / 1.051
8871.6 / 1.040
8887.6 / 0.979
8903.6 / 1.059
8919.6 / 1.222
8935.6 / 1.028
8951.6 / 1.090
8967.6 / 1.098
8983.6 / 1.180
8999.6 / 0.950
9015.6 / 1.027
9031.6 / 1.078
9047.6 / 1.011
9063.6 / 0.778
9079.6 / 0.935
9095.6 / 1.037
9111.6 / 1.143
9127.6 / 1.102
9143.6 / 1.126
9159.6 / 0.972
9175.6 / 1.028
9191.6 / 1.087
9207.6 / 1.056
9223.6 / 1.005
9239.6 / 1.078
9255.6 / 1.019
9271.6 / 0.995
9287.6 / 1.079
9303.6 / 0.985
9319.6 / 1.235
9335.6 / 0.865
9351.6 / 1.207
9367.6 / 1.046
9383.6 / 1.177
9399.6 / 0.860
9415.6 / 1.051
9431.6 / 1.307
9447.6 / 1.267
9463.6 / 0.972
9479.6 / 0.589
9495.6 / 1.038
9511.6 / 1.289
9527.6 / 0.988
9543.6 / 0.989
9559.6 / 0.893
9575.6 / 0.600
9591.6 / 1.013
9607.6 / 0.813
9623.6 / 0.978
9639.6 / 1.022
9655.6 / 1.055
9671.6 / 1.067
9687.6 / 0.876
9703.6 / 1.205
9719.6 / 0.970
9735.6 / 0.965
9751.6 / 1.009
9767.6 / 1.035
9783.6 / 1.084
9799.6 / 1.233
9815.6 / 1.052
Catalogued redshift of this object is 0.538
